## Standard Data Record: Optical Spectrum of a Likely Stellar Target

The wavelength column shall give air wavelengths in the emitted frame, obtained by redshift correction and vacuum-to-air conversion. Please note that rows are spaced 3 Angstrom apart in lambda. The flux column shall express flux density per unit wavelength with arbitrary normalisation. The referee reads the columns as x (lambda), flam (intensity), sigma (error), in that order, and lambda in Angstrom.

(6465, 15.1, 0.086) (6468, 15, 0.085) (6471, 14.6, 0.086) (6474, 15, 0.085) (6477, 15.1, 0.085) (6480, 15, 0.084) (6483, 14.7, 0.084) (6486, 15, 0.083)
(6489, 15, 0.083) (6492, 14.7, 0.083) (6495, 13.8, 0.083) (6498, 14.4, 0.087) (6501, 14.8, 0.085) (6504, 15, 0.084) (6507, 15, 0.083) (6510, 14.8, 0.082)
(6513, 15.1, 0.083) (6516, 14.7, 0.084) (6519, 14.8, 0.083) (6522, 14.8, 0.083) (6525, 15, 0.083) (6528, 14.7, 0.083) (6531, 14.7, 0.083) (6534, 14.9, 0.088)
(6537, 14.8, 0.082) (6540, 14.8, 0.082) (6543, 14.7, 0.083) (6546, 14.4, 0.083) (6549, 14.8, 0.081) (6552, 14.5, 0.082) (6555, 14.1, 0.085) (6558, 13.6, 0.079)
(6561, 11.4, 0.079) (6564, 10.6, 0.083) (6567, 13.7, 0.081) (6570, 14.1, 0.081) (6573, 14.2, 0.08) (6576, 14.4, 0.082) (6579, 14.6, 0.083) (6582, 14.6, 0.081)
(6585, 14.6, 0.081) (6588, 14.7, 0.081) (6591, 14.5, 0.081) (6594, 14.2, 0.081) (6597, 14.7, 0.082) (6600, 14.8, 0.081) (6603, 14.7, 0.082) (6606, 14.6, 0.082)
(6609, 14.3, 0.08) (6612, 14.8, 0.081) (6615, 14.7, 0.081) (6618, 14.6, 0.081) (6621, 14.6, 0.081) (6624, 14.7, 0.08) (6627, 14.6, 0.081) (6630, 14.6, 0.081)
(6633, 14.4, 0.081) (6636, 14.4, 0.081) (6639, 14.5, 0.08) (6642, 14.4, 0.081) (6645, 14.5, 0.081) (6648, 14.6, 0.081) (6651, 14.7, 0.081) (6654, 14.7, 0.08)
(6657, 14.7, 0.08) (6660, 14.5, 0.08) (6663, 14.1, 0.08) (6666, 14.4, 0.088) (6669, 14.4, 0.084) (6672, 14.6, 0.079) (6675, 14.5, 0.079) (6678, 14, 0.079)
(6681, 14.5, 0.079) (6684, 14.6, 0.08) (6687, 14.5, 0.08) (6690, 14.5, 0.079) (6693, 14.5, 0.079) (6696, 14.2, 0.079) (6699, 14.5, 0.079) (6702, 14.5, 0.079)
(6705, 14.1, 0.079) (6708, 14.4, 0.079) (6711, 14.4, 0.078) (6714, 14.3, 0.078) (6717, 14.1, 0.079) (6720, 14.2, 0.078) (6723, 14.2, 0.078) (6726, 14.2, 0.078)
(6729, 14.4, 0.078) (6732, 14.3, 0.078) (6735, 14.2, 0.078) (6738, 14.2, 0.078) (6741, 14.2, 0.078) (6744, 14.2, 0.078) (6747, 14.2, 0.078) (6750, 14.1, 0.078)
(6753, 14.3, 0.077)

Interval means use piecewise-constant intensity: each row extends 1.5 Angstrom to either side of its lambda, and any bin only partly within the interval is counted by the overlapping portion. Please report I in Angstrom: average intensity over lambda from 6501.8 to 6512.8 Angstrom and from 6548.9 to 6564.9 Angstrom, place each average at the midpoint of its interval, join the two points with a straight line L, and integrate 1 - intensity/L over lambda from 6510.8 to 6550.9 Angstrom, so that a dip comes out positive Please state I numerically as -2.0 Angstrom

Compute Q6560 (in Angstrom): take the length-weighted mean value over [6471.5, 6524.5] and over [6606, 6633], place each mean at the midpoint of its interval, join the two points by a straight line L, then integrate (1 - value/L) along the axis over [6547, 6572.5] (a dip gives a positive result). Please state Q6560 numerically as 2.25 Angstrom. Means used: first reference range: 14.8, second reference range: 14.6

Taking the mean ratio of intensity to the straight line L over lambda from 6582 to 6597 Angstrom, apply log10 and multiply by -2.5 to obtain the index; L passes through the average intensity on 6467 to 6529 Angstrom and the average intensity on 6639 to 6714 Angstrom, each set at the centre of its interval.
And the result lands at 0.007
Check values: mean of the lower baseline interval 14.8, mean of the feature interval 14.5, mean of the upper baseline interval 14.4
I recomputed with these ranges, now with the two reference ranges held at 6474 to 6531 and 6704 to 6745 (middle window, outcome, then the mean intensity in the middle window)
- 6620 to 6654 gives -0.2 Angstrom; 14.6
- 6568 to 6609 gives 0.2 Angstrom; 14.5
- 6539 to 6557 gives 0.2 Angstrom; 14.5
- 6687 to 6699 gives -0.1 Angstrom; 14.4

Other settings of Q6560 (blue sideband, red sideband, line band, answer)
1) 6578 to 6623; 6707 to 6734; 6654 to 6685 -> -0.1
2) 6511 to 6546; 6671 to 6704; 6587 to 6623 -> 0.1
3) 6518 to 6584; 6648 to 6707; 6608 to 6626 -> -0.4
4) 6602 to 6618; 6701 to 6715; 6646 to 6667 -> -0.1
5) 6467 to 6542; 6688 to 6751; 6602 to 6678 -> -0.3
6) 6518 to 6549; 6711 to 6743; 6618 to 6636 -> -0.1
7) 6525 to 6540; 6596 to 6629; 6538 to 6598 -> 2.7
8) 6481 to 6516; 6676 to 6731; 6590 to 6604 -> 0.0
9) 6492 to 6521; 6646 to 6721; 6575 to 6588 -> 0.0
